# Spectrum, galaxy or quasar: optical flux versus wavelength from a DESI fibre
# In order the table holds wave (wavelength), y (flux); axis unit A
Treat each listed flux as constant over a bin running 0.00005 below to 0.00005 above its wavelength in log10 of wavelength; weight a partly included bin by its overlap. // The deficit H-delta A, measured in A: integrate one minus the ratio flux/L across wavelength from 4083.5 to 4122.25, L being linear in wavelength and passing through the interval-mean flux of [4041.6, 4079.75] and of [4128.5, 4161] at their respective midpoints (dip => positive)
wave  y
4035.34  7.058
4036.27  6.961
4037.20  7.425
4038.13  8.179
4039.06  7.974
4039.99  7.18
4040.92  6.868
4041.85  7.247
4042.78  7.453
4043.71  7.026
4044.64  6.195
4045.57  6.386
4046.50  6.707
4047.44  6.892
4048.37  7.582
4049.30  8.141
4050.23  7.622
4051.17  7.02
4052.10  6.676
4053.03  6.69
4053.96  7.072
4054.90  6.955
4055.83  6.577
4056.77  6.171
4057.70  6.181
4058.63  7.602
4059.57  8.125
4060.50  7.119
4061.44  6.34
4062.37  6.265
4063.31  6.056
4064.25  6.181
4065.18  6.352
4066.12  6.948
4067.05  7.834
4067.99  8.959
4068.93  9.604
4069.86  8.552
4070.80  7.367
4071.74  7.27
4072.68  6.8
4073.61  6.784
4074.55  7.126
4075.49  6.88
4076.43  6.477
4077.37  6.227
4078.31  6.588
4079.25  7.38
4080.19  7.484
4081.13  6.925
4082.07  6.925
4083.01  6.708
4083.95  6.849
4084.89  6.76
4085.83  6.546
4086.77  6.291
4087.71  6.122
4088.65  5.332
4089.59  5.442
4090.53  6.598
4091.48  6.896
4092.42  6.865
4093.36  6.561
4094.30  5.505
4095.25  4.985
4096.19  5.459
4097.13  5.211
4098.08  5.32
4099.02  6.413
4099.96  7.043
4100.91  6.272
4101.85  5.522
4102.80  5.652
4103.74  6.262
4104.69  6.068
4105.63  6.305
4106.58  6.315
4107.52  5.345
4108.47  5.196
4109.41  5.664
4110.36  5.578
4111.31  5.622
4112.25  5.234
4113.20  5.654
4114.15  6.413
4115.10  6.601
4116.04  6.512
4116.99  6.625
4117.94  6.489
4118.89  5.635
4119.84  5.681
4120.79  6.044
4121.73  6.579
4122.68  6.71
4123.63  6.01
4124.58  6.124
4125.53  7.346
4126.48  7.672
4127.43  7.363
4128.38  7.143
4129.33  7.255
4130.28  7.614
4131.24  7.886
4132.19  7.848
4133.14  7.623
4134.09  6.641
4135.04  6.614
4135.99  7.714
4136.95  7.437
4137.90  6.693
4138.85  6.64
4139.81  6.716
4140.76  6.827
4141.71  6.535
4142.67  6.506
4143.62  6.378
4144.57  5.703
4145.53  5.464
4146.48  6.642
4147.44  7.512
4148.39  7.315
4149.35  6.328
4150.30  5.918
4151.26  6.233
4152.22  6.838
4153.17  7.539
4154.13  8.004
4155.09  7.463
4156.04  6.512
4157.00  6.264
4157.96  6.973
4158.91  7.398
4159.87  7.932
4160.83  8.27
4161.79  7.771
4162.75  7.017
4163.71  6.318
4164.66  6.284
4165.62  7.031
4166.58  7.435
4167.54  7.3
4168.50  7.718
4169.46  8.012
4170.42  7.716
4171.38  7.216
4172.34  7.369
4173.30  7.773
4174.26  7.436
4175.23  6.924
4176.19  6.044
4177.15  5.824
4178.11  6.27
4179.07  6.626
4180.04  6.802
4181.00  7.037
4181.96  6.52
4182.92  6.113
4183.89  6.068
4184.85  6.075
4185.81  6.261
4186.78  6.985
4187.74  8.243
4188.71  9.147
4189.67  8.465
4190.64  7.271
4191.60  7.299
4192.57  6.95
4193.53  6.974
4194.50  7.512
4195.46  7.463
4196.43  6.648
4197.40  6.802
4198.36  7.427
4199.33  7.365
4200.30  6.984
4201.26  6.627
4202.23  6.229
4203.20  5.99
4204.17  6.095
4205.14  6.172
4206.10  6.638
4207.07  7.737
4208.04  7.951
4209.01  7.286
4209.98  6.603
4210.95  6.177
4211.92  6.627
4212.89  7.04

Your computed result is 5.40 A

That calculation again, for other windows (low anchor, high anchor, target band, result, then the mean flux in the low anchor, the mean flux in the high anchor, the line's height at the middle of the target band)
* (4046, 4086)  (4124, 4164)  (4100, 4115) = 2.48 A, 7.06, 7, 7.03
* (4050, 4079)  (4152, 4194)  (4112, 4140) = 1.29 A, 7.04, 7.13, 7.09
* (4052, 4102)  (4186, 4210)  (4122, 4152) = 0.31 A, 6.7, 7.15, 6.92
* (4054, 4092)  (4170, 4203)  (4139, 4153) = 0.89 A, 6.89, 7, 6.96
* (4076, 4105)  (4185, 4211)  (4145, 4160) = -0.27 A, 6.28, 7.09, 6.75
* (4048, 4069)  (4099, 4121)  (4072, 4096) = 0.13 A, 7.08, 6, 6.55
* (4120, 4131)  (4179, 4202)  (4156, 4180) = -0.34 A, 6.88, 7.07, 7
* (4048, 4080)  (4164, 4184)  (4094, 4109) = 2.64 A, 7.11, 6.94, 7.05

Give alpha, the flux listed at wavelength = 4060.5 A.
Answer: 7.119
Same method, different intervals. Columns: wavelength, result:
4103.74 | 6.262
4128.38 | 7.143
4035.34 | 7.058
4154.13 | 8.004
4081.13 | 6.925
